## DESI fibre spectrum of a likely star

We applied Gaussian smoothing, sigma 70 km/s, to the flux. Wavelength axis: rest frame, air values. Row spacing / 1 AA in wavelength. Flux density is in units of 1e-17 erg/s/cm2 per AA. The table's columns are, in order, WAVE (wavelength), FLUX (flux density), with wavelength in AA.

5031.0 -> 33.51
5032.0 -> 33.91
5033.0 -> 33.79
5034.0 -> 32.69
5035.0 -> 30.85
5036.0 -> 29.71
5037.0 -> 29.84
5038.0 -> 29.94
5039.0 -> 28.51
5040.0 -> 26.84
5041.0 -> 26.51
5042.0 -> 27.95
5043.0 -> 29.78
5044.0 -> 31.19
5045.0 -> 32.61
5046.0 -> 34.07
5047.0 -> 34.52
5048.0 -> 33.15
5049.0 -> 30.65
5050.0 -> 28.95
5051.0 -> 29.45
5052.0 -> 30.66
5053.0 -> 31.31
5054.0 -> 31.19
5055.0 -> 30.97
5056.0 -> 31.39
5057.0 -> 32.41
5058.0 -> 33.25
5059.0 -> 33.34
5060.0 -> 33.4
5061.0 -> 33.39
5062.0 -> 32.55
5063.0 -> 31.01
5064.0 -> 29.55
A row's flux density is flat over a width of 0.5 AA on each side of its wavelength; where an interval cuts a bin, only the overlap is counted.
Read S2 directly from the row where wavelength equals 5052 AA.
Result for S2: 30.66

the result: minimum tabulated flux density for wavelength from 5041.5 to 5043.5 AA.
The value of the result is 27.95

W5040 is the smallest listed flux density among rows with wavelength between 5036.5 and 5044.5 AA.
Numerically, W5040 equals 26.51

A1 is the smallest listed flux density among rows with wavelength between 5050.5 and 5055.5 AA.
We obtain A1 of 29.45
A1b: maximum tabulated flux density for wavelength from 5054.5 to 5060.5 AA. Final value 33.4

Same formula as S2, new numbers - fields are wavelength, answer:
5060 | 33.4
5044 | 31.19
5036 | 29.71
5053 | 31.31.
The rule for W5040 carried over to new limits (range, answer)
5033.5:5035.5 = 30.85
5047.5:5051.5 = 28.95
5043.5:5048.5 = 31.19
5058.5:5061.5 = 33.34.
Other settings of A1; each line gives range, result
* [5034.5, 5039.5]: 28.51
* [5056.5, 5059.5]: 32.41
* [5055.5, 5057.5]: 31.39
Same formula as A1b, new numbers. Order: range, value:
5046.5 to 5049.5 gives 34.52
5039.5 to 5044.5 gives 31.19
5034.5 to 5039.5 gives 30.85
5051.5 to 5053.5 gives 31.31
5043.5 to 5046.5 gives 34.07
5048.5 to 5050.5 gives 30.65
